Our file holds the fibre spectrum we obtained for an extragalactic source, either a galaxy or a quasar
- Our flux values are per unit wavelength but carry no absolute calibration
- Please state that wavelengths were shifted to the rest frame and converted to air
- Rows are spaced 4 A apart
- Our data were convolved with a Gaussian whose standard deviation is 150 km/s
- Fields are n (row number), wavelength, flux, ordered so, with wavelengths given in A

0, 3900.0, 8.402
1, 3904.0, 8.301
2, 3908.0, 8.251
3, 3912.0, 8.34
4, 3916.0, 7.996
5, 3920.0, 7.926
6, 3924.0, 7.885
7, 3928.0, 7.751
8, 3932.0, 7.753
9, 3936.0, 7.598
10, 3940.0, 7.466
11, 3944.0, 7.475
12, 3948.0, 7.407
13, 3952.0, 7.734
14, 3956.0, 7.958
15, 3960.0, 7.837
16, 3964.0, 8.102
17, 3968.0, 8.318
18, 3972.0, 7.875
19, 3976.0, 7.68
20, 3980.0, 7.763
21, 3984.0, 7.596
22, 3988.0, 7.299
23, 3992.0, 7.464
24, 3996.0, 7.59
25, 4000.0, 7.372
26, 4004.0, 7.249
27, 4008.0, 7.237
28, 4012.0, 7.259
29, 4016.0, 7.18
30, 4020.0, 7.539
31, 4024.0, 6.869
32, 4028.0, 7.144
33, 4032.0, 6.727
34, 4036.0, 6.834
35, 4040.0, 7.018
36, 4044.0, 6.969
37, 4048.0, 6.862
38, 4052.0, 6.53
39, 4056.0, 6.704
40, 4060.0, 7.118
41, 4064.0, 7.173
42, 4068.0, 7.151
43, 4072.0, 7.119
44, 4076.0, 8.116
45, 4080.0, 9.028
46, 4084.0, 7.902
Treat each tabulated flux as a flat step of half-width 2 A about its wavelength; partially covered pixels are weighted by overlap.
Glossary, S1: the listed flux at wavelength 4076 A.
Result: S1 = 8.116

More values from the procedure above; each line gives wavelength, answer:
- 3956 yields 7.958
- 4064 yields 7.173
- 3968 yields 8.318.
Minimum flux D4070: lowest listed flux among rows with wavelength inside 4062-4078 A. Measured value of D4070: 7.119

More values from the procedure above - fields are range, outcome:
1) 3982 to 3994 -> 7.299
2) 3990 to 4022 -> 7.18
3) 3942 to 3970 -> 7.407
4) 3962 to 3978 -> 7.68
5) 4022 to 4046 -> 6.727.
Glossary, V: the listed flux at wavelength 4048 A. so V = 6.862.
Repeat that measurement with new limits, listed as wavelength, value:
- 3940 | 7.466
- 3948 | 7.407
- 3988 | 7.299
